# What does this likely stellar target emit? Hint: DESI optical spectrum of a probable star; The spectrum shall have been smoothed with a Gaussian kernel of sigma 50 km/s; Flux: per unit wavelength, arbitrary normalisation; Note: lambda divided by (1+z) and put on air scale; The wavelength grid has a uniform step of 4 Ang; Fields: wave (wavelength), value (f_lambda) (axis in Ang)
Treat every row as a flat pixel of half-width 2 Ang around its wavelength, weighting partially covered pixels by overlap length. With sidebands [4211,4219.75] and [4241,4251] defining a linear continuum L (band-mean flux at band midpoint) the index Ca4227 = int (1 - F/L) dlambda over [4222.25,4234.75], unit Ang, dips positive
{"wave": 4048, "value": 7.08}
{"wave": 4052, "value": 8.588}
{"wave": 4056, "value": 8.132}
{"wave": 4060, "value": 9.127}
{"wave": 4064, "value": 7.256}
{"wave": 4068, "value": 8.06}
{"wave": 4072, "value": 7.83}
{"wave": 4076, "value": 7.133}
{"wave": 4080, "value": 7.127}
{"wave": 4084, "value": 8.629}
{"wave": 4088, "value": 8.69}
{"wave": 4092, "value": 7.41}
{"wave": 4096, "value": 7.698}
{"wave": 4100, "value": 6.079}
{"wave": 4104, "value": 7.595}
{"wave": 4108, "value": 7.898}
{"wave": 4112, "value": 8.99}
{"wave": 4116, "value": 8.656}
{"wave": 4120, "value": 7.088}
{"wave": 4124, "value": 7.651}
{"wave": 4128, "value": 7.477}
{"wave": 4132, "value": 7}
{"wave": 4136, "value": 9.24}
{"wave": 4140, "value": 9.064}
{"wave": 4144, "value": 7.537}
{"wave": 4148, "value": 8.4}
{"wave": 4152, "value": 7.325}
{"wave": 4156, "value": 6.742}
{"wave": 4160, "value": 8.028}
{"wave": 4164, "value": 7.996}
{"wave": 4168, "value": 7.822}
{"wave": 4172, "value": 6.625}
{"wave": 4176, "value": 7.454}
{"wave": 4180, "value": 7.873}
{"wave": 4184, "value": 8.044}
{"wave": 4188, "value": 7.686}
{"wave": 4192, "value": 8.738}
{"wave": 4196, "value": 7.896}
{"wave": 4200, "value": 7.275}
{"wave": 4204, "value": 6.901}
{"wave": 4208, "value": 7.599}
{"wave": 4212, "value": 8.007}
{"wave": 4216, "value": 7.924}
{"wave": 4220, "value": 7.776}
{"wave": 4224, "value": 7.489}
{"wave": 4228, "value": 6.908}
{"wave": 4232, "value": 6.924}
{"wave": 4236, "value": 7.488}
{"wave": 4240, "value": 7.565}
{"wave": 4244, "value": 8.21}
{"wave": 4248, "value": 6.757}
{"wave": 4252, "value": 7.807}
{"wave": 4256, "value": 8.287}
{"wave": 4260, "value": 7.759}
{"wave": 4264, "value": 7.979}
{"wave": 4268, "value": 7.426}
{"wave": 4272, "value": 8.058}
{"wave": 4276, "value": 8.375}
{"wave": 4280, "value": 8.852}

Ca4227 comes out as 1.02 Ang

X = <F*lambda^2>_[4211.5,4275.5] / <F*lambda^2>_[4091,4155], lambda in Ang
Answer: 1.04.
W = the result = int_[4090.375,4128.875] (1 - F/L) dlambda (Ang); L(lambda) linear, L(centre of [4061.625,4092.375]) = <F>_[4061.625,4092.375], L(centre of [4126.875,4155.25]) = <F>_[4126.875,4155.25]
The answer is 1.10 Ang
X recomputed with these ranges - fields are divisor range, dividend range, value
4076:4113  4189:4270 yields 1.06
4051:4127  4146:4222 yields 1.02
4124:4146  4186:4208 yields 0.99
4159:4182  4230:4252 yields 1.01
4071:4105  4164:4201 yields 1.07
